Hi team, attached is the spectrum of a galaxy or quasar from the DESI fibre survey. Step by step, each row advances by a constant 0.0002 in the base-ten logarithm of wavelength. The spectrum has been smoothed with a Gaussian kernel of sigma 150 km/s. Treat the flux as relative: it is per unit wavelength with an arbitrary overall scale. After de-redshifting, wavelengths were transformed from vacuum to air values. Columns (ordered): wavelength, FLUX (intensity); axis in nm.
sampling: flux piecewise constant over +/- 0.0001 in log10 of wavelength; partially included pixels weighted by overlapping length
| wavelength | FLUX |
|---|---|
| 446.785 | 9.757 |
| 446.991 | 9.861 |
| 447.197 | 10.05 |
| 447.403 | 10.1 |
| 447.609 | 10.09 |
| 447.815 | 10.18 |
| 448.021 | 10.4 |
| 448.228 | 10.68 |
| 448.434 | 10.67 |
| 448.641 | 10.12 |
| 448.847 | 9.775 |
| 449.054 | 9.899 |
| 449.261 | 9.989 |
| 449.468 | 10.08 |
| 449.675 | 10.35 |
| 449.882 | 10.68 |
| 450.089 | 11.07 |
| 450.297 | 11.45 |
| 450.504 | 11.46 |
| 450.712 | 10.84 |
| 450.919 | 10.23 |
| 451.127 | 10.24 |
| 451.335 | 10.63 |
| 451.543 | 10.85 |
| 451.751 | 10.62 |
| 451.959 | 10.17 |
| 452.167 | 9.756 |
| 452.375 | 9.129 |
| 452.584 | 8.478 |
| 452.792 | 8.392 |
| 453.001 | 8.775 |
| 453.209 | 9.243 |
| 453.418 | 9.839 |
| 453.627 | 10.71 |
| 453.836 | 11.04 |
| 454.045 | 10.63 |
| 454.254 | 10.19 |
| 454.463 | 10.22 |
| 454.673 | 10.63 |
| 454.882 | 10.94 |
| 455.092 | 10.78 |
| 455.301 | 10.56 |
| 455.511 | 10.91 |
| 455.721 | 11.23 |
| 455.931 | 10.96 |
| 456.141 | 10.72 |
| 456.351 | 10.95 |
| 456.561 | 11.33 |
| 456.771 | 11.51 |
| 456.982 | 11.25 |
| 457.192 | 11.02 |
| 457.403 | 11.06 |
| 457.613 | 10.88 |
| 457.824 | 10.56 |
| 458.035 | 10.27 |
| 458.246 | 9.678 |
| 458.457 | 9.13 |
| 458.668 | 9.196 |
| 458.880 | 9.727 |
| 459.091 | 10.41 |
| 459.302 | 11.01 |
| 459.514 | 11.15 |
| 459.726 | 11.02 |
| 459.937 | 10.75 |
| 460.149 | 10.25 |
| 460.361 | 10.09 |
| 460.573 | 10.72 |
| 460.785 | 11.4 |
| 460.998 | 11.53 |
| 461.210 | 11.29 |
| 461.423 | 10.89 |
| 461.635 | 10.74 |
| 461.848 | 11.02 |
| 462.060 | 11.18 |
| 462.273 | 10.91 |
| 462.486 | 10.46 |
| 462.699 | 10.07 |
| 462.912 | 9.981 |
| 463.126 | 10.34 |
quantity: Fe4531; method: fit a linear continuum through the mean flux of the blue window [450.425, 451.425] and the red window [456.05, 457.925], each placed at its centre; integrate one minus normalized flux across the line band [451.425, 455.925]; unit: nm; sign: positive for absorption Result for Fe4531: 0.28 nm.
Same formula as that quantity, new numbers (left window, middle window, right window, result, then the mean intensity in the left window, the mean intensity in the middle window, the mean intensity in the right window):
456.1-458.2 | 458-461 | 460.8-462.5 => 0.17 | 10.9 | 10.4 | 11.1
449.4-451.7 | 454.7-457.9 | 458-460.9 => -0.15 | 10.7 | 11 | 10.3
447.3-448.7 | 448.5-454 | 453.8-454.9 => 0.15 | 10.3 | 10.2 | 10.6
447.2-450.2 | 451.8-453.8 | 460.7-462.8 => 0.19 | 10.3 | 9.48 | 10.9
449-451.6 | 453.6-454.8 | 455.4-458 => 0.03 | 10.6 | 10.6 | 11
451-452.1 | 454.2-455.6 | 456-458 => 0.02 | 10.5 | 10.6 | 11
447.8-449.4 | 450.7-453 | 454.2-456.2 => 0.13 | 10.2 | 9.85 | 10.7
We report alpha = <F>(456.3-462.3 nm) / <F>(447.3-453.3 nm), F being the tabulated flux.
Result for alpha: 1.06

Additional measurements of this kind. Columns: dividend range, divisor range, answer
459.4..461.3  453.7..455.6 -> 1.02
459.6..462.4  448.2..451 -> 1.04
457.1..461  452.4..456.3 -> 1.03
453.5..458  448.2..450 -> 1.06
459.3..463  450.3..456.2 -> 1.05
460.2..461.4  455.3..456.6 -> 1.00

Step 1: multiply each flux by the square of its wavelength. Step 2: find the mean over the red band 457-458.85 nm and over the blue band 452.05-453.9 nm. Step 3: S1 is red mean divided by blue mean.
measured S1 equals 1.1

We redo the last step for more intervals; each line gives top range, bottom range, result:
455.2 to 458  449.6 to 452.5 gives 1.07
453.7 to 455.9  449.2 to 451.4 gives 1.03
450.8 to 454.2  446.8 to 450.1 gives 0.99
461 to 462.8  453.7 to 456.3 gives 1.04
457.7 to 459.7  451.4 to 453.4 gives 1.10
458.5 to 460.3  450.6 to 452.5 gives 1.05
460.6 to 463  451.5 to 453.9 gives 1.17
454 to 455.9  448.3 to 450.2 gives 1.06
